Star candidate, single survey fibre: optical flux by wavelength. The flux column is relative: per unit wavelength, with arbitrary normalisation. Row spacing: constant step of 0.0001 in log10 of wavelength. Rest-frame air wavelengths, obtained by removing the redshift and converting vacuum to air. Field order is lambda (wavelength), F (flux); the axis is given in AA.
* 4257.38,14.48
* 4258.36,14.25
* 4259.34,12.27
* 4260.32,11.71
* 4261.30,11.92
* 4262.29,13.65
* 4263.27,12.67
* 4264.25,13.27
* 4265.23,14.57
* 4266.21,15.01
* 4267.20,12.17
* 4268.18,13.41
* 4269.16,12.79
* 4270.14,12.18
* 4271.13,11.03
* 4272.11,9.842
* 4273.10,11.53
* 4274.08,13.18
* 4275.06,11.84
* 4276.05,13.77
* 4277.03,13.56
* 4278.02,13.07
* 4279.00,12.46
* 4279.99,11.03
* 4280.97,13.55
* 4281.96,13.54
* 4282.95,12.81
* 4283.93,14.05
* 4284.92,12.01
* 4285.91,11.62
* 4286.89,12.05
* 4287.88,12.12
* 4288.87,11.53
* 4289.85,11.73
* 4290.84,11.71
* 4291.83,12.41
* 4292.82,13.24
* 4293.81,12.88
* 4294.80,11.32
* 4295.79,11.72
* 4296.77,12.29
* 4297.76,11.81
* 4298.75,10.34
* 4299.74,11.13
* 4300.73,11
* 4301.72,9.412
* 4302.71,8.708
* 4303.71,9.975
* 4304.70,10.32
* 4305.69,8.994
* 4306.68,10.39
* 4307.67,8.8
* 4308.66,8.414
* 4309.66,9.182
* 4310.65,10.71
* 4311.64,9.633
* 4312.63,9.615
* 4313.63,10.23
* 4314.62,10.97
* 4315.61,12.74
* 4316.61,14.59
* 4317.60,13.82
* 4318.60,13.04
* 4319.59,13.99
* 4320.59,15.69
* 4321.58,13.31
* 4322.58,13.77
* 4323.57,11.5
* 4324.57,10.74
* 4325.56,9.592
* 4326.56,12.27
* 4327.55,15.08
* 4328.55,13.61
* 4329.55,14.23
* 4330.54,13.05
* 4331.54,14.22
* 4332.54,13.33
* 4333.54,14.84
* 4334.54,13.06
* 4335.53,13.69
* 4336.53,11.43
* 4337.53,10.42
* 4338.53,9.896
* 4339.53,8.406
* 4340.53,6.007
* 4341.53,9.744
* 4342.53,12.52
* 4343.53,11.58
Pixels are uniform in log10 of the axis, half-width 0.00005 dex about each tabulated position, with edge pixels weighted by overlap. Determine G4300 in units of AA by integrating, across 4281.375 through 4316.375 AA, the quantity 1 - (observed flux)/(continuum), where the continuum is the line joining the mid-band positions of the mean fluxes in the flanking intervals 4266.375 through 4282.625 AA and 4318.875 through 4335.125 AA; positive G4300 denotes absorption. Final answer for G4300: 4.58 AA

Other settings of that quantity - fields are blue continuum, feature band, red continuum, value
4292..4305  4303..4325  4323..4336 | 1.37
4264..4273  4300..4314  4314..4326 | 3.37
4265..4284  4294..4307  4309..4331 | 1.94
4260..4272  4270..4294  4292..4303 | -0.61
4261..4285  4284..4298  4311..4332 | 0.69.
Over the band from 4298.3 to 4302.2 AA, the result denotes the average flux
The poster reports 10.5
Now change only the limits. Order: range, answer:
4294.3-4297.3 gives 11.8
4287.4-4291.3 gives 11.8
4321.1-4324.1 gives 12.8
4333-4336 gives 13.9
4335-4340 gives 10.8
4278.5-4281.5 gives 12.4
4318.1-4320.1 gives 13.5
